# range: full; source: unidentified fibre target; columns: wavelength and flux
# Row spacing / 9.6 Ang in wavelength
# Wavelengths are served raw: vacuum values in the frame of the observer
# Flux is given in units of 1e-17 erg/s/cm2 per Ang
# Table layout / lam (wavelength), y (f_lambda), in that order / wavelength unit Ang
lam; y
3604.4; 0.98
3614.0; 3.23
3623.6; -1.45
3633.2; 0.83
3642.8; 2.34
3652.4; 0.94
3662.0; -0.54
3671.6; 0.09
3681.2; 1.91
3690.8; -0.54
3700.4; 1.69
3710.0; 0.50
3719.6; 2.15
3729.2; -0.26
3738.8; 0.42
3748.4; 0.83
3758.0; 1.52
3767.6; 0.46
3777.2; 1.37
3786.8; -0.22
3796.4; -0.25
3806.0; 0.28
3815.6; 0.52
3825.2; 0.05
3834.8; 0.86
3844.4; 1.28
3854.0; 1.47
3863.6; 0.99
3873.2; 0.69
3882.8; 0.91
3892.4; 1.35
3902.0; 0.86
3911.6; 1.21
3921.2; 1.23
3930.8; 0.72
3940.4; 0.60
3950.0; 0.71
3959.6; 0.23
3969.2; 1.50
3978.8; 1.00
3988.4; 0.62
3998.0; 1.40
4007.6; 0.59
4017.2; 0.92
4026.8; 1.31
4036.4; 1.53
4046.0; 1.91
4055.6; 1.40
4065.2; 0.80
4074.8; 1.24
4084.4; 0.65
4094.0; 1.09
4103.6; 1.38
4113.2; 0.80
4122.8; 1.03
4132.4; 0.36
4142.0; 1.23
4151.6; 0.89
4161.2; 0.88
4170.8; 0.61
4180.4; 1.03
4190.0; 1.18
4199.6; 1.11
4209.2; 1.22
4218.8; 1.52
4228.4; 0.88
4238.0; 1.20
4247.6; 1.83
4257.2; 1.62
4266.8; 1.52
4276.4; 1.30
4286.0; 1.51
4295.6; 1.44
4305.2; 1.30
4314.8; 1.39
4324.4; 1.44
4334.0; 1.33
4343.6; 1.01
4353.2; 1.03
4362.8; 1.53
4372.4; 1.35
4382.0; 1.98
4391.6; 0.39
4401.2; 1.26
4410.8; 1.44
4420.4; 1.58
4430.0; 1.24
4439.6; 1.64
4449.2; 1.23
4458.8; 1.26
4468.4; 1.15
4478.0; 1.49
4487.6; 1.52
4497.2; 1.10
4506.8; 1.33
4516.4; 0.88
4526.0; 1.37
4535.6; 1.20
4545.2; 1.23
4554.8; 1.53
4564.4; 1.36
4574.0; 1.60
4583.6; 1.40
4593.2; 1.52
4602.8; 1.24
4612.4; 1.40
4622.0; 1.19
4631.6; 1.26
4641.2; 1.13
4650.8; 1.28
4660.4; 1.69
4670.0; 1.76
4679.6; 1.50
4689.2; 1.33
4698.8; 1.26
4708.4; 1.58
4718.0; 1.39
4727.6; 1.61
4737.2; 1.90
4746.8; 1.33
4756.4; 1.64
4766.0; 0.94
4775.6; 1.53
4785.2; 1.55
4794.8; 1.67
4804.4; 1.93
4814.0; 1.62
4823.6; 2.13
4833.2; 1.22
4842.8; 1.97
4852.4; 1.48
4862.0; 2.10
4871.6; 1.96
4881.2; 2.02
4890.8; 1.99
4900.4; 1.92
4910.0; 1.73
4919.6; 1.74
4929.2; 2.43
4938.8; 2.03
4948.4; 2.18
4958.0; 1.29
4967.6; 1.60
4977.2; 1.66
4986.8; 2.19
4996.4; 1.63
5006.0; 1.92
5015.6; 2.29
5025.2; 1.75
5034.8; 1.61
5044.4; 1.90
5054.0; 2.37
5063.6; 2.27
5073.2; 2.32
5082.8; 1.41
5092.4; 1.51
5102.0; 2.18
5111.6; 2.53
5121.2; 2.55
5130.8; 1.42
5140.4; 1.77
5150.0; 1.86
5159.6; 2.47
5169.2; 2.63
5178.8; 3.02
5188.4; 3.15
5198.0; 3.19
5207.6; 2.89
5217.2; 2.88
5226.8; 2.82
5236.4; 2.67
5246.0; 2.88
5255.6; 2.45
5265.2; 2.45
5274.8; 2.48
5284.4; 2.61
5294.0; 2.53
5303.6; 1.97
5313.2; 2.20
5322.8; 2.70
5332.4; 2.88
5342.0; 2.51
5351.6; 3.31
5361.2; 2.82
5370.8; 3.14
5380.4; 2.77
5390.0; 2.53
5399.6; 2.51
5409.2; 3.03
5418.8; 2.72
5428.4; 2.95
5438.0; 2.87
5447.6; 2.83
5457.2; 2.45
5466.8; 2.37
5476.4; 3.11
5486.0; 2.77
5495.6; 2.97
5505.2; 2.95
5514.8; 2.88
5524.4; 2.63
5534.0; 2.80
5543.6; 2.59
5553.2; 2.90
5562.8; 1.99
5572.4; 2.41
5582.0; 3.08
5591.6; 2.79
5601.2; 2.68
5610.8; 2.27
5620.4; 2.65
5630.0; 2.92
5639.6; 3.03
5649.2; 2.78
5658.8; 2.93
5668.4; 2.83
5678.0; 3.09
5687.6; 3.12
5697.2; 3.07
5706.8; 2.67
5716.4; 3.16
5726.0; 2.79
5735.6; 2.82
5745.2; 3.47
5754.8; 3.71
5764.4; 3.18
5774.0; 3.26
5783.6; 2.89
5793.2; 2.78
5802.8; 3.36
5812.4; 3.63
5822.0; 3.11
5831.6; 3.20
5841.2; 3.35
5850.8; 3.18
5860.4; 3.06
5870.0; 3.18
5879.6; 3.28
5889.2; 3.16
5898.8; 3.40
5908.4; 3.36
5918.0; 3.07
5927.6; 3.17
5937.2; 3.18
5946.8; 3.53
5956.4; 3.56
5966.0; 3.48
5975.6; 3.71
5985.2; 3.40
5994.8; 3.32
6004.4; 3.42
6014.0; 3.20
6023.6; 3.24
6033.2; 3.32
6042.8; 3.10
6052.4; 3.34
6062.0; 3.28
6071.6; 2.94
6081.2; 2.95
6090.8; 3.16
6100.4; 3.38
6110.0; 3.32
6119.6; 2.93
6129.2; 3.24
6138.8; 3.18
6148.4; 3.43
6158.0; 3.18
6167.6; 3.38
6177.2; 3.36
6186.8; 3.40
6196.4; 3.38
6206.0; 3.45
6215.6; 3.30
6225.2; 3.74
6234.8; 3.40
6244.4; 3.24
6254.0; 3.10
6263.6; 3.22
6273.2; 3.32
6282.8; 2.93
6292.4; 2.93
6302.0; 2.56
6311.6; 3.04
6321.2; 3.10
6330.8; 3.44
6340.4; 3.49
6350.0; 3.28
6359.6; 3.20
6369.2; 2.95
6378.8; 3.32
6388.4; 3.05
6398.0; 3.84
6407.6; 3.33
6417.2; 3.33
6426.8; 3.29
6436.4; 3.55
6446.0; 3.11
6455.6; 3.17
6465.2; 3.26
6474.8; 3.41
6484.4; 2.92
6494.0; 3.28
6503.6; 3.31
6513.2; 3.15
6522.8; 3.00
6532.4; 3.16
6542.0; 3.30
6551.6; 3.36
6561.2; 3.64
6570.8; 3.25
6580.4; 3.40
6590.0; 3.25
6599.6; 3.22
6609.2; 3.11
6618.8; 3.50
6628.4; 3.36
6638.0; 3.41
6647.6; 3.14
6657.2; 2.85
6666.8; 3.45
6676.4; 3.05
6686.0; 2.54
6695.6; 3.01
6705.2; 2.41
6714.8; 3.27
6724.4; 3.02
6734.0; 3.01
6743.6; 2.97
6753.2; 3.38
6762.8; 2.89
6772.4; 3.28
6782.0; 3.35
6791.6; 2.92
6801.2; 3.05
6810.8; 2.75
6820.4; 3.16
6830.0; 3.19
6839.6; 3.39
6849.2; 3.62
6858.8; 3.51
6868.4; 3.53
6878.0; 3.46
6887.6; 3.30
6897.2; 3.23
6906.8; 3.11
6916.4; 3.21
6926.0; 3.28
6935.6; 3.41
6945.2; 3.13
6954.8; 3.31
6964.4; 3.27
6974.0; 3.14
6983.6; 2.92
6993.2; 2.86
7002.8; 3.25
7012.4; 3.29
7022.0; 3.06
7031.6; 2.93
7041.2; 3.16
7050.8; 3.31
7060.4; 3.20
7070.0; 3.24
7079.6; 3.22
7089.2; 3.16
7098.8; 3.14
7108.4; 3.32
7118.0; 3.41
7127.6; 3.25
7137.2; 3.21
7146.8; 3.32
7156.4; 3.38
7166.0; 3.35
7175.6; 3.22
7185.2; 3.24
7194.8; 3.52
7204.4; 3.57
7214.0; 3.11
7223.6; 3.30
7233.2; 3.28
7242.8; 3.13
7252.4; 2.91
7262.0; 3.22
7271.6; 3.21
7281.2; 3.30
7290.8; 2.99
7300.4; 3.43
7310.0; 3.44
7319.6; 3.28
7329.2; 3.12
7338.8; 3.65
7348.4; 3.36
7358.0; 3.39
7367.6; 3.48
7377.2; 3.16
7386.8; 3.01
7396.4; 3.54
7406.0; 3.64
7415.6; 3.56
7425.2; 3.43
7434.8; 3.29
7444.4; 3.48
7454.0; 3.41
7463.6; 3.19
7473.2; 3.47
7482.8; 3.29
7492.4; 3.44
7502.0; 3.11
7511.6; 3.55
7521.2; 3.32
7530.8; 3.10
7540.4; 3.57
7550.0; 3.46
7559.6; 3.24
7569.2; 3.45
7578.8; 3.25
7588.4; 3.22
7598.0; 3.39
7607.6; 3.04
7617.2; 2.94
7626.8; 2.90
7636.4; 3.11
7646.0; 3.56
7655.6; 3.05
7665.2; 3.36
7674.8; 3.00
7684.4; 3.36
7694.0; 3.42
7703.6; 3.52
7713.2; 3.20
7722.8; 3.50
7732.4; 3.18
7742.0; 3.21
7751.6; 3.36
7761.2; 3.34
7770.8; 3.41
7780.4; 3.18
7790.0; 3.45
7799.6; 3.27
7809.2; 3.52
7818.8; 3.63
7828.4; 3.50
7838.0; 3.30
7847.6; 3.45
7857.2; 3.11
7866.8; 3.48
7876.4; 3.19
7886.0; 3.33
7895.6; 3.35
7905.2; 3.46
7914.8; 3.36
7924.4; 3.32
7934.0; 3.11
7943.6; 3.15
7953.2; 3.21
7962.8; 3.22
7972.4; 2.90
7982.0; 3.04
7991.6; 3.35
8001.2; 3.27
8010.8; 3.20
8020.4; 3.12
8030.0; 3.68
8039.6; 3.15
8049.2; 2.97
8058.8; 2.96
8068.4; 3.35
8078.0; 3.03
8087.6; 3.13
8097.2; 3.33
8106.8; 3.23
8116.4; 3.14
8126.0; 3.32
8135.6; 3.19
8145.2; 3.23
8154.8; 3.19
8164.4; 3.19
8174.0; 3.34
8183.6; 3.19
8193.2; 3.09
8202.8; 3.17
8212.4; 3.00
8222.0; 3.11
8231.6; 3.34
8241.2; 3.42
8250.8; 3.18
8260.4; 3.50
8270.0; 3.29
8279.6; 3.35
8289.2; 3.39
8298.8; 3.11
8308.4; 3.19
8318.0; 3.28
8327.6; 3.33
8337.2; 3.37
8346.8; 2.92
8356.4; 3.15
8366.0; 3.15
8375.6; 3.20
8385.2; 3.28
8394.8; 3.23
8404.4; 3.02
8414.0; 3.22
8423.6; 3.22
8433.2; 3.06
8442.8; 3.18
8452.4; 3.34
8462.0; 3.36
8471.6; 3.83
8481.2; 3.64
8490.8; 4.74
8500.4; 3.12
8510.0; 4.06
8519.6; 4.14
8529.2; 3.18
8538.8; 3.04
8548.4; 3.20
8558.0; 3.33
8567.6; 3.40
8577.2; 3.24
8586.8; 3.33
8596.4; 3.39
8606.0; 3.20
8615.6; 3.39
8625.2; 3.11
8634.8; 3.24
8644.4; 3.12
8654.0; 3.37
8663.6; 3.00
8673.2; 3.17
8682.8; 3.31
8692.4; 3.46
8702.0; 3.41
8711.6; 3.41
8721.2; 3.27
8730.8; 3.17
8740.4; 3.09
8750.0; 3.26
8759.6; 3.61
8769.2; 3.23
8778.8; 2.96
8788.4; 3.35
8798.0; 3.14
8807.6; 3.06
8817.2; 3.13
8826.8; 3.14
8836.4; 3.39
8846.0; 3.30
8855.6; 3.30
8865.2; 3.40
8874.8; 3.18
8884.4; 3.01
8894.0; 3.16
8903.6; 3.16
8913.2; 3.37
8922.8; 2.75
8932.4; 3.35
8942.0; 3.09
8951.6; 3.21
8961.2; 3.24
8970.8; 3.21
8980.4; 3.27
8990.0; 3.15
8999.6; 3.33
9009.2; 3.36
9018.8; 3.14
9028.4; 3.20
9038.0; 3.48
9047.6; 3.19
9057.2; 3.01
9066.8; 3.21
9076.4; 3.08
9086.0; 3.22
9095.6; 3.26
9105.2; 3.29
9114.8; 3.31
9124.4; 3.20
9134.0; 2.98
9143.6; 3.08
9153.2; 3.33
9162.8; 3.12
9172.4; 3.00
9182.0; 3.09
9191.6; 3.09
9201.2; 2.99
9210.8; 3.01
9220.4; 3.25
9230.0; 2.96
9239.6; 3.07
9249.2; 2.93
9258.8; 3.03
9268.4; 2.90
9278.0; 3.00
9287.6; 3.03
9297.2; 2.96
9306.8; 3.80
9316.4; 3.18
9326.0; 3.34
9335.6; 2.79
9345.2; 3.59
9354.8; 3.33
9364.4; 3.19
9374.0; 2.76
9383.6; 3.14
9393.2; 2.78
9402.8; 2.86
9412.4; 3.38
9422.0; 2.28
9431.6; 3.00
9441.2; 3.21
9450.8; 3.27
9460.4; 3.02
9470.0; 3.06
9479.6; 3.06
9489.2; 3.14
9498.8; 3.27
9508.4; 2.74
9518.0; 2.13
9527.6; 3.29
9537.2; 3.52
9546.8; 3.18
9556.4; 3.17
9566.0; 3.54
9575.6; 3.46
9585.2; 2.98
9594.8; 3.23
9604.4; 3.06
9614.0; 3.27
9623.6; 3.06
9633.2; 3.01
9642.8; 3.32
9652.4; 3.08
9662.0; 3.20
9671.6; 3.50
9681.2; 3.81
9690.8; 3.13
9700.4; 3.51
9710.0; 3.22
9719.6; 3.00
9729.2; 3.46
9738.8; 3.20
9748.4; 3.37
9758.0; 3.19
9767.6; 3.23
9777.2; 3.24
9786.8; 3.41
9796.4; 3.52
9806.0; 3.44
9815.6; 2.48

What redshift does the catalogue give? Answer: 0.293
